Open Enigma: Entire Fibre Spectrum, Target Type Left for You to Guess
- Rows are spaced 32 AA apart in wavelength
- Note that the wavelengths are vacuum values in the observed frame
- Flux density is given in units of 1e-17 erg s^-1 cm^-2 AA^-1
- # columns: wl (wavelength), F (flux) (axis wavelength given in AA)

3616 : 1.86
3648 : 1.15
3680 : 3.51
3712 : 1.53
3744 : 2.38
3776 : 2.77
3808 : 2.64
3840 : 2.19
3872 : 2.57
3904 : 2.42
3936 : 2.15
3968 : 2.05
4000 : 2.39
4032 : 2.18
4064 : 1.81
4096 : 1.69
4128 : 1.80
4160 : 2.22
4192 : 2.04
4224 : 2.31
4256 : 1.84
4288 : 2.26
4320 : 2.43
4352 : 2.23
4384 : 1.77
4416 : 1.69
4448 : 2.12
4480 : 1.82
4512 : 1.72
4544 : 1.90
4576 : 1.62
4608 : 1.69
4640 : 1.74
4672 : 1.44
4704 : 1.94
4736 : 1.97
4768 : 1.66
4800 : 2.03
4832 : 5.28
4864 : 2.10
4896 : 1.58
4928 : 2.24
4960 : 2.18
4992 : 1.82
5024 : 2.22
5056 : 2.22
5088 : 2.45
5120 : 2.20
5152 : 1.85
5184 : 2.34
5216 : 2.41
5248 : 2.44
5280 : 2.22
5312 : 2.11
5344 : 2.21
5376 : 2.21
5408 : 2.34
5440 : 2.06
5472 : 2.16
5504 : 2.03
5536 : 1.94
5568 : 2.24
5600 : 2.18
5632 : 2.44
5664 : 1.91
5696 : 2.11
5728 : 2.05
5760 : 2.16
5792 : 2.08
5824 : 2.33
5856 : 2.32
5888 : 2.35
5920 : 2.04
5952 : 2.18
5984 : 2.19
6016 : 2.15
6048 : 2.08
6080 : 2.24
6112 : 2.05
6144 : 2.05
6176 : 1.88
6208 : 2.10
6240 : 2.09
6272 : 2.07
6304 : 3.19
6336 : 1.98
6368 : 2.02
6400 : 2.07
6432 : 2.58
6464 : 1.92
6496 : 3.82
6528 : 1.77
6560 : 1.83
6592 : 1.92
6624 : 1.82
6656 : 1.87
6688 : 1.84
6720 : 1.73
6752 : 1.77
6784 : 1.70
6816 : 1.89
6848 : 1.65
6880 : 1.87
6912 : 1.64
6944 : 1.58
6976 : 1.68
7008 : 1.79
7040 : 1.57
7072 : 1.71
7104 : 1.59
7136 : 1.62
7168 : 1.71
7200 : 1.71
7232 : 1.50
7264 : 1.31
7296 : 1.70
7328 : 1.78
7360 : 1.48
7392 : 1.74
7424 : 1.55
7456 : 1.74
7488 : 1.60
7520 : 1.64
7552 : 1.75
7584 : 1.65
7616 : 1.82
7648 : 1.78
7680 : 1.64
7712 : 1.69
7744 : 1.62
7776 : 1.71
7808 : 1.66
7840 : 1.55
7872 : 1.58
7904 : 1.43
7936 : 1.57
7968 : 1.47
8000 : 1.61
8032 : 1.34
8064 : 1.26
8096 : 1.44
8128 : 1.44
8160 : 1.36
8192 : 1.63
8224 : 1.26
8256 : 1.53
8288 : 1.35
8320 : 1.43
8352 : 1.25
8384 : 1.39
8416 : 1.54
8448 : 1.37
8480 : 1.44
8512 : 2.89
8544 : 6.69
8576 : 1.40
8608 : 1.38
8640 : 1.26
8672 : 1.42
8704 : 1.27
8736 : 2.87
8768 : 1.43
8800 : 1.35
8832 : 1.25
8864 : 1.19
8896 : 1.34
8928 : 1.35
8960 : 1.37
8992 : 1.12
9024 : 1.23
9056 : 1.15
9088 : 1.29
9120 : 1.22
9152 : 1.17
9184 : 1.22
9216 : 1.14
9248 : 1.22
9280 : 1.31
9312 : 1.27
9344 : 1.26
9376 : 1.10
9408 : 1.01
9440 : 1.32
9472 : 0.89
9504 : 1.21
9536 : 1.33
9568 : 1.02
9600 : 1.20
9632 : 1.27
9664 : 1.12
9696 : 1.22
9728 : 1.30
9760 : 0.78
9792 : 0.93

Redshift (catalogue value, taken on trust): 0.30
